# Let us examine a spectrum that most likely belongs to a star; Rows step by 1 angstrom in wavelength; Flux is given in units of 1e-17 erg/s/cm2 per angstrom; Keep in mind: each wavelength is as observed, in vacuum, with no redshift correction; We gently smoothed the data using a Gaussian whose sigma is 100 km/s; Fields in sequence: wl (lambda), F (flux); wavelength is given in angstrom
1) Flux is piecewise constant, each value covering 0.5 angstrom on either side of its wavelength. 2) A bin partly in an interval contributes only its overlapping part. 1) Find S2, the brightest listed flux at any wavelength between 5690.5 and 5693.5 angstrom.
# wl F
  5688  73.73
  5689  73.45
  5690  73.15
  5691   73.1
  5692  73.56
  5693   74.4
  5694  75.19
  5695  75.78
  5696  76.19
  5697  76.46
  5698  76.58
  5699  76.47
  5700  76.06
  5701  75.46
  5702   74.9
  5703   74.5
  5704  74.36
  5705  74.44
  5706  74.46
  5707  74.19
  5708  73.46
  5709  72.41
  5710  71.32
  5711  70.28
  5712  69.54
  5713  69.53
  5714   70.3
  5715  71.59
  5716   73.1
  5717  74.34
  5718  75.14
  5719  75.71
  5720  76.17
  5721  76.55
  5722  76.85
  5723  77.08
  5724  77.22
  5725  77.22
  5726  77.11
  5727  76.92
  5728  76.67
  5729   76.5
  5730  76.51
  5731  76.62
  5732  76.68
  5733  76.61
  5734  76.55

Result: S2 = 74.4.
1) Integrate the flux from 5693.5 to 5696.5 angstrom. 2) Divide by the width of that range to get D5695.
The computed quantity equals 75.7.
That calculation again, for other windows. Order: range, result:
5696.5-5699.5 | 76.5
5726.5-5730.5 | 76.7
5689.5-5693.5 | 73.6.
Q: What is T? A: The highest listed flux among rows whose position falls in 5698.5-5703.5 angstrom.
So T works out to 76.47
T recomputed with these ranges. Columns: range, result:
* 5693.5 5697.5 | 76.46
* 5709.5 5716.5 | 73.1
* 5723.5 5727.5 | 77.22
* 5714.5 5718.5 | 75.14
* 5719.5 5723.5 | 77.08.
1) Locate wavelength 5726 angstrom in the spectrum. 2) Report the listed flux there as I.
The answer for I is 77.11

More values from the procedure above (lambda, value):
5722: 76.85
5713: 69.53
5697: 76.46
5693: 74.4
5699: 76.47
